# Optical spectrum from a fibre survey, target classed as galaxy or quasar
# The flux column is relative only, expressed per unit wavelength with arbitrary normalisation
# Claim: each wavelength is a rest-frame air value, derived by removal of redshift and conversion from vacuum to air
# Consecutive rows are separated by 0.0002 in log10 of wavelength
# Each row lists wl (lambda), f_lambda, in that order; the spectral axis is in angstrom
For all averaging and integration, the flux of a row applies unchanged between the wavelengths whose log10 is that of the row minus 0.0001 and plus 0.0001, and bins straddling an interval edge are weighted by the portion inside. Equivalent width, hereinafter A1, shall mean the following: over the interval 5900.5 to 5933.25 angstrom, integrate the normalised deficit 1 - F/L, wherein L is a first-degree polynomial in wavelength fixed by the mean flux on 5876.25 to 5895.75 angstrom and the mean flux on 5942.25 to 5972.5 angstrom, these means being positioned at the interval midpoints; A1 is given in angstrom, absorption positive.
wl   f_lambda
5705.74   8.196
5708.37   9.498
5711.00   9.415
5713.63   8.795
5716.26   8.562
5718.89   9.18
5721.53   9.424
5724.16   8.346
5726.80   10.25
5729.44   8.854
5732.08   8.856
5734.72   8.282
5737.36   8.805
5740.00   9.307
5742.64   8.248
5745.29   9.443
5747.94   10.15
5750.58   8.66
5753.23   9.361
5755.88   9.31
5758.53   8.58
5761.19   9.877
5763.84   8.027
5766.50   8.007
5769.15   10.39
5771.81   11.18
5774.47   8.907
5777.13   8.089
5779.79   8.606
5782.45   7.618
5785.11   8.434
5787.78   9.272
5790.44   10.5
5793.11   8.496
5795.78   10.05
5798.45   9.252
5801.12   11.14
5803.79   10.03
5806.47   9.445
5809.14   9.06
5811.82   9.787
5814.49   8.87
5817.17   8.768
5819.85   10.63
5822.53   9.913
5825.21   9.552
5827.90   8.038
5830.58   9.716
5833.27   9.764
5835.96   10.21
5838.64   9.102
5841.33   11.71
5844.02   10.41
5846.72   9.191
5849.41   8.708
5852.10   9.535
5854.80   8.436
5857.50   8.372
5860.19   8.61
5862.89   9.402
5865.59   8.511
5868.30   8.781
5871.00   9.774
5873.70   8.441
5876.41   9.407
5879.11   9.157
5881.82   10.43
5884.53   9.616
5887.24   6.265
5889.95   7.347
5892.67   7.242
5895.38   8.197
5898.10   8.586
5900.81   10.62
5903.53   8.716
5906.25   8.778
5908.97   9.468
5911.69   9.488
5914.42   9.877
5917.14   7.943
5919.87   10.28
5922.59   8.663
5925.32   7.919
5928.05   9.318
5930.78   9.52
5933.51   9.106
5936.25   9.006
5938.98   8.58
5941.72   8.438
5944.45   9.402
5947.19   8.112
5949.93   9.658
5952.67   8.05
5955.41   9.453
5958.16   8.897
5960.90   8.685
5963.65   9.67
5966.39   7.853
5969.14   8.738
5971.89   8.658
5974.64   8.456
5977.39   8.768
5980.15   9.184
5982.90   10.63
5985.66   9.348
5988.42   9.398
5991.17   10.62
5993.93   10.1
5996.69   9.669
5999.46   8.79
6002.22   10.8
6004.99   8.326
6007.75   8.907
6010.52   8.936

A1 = -2.19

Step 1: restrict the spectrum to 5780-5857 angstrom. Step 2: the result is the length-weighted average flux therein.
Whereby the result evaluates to 9.46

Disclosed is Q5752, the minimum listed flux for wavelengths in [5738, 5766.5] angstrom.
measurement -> 8.007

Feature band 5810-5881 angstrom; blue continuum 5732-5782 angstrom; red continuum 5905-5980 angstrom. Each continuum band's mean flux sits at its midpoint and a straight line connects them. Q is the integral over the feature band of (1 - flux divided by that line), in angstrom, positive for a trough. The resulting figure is -2.9 angstrom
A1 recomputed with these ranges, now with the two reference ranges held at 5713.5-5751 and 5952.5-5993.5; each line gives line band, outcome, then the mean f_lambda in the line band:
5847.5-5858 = 0.3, 8.82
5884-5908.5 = 2.0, 8.37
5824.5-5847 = -1.7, 9.77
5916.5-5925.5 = 0.3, 8.87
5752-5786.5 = 0.4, 8.95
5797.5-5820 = -1.4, 9.62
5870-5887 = -0.3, 9.26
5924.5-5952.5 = 0.7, 8.89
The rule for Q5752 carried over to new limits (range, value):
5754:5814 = 7.618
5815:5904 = 6.265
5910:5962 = 7.919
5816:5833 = 8.038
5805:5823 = 8.768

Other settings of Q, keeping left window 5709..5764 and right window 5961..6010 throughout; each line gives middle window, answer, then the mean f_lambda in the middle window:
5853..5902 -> 2.4 angstrom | 8.73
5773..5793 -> 0.7 angstrom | 8.78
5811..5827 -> -0.7 angstrom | 9.54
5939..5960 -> 0.9 angstrom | 8.84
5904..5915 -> -0.1 angstrom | 9.31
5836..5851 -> -1.2 angstrom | 9.86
